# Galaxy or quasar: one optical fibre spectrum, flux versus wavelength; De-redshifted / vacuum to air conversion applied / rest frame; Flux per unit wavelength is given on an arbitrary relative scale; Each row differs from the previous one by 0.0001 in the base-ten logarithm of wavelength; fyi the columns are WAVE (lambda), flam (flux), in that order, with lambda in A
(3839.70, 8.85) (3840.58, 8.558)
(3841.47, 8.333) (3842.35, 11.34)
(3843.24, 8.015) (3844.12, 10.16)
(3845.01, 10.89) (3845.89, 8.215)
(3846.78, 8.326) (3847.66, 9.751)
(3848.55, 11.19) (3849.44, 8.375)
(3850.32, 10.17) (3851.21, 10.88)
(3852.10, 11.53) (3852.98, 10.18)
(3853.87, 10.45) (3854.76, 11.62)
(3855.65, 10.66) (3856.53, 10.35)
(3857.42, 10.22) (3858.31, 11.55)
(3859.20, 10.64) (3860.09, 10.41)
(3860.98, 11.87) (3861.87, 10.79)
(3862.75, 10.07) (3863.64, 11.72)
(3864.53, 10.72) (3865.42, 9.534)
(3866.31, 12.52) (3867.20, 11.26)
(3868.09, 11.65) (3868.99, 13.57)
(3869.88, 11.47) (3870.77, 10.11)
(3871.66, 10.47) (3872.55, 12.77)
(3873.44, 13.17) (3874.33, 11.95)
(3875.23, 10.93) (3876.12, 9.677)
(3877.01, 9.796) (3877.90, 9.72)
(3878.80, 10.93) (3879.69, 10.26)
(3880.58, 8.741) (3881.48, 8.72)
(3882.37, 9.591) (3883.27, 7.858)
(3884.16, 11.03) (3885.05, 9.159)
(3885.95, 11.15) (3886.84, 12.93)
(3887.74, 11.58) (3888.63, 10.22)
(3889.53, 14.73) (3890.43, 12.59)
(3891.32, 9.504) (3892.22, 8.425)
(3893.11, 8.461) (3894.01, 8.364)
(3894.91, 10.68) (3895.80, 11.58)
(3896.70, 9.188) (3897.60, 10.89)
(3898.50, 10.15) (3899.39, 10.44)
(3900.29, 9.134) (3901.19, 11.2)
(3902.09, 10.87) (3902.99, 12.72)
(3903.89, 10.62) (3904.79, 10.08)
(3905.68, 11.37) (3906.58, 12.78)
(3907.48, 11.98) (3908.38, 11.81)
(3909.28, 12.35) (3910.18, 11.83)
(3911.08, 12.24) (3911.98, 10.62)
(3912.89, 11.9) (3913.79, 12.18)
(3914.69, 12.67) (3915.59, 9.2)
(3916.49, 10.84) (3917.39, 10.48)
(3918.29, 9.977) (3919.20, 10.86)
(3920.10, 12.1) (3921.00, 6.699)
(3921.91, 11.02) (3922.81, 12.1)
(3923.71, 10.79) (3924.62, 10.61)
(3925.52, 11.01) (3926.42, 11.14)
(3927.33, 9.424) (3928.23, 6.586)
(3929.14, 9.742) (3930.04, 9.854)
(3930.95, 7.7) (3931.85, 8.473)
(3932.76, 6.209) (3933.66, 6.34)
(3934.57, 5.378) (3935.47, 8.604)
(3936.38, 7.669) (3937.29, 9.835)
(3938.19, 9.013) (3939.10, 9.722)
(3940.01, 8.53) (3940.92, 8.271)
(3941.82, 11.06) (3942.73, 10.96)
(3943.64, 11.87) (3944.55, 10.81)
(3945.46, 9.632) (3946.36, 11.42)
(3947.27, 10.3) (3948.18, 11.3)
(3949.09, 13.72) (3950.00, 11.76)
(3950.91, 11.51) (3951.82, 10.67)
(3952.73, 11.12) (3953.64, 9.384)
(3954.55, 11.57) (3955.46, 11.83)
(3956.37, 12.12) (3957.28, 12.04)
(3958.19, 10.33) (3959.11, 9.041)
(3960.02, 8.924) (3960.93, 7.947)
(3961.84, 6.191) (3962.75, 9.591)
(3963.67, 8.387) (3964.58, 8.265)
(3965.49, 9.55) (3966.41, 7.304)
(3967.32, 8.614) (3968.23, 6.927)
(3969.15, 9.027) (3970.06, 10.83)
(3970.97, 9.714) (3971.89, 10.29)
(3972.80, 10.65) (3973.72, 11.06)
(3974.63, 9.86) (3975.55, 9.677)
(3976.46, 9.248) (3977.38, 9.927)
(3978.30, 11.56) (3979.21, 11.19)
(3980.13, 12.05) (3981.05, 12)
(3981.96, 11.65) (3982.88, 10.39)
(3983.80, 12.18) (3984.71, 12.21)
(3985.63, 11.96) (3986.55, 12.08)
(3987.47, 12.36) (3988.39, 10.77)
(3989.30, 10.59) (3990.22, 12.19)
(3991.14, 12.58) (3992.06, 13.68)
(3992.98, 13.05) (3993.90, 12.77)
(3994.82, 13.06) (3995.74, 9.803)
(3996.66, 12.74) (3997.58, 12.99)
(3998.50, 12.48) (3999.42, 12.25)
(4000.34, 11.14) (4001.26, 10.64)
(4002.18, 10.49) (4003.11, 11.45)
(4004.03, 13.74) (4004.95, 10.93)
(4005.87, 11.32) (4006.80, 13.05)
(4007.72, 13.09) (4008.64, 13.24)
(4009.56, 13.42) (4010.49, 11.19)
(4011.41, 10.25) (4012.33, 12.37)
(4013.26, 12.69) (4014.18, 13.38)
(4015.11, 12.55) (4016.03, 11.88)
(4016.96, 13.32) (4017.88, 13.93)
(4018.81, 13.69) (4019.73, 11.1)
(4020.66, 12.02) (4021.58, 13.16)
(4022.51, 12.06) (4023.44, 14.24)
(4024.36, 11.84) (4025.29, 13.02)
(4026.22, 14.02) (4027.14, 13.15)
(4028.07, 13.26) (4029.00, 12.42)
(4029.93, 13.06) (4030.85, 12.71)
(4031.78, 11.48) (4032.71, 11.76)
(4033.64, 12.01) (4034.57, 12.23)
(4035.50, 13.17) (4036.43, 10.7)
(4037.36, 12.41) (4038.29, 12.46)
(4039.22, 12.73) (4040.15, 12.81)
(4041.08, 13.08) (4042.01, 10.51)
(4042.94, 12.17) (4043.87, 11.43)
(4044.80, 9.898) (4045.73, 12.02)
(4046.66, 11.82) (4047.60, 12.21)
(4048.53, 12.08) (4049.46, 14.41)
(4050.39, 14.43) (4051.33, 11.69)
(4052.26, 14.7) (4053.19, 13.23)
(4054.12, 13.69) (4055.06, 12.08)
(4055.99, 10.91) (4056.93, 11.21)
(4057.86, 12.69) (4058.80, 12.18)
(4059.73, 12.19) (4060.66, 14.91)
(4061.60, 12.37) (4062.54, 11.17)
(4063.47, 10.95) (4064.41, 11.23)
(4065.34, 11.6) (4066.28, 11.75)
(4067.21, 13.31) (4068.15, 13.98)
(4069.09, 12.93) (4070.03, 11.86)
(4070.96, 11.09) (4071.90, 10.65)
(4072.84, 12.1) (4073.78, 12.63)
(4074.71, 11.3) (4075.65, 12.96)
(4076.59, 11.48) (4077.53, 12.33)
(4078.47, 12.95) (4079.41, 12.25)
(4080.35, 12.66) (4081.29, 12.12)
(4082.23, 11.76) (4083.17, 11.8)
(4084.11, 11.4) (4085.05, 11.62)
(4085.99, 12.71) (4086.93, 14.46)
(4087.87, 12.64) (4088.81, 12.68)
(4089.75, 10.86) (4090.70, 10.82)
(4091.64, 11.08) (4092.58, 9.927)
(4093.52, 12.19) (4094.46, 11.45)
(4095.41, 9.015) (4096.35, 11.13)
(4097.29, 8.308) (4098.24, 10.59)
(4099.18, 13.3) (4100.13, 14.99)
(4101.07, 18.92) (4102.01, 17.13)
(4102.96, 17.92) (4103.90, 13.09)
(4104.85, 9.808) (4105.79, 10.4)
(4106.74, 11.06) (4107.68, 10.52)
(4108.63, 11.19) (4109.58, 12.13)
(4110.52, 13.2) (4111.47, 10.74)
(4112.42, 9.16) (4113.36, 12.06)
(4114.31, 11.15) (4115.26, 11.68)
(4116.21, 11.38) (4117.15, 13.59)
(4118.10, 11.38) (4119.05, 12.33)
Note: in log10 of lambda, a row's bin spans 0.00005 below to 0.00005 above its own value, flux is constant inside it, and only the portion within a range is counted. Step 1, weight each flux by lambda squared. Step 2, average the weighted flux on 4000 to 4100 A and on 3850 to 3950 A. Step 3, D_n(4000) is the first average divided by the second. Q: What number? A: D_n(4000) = 1.25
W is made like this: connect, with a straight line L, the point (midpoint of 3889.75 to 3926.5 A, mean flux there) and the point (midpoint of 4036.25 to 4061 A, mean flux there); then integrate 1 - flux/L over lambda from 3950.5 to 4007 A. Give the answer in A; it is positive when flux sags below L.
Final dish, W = 3.8 A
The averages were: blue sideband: 10.8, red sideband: 12.4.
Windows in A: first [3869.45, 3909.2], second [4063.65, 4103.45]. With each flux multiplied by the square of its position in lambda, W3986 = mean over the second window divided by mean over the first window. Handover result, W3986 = 1.3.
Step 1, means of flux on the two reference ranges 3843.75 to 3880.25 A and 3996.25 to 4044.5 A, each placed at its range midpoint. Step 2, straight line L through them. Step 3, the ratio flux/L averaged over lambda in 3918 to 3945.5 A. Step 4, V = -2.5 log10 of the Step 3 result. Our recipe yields 0.21 mag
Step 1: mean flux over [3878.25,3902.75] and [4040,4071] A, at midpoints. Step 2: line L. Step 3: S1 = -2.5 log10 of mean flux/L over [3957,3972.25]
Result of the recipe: 0.25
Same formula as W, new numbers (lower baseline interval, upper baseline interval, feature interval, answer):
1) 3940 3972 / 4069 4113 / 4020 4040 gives -2.5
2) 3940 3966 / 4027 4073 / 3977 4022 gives -3.4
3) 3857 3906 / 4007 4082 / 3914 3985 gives 8.9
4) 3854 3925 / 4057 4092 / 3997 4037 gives -2.2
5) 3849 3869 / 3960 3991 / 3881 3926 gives -0.8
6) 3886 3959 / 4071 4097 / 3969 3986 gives 0.1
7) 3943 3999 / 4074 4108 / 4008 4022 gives -1.5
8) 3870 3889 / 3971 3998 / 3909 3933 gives 1.3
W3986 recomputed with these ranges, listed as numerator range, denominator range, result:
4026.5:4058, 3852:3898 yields 1.26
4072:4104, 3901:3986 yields 1.30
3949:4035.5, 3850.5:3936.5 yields 1.15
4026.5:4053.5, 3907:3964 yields 1.29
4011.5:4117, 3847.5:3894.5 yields 1.27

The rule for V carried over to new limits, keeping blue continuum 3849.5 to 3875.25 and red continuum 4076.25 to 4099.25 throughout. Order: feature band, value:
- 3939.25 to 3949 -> 0.078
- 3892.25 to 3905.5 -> 0.093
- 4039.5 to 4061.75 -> -0.082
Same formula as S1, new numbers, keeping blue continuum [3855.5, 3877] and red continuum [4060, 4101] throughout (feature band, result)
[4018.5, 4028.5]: -0.10 mag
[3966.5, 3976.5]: 0.21 mag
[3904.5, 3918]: -0.02 mag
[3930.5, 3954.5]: 0.18 mag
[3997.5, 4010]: -0.04 mag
